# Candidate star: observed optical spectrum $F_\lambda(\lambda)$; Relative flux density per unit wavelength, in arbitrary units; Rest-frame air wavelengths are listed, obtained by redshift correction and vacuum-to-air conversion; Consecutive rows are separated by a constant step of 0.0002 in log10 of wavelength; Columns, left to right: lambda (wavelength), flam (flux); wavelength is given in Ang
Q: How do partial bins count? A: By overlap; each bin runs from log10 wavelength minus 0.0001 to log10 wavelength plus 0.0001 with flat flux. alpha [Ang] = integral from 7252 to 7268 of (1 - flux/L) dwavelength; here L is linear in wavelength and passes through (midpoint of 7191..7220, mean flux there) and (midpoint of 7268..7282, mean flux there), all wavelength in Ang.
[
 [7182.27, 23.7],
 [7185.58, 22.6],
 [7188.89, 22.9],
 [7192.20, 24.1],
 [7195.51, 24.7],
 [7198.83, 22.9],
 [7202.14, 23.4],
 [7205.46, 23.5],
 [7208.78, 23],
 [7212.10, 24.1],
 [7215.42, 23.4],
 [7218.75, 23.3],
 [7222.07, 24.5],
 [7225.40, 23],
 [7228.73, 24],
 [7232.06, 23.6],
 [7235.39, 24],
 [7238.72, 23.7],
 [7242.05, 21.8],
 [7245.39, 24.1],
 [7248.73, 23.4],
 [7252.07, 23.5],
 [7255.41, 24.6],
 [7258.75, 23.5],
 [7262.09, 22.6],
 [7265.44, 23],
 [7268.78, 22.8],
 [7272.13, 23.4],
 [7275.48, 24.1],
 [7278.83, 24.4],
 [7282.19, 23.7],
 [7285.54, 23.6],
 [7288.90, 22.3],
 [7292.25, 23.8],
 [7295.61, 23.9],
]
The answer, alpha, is 0.2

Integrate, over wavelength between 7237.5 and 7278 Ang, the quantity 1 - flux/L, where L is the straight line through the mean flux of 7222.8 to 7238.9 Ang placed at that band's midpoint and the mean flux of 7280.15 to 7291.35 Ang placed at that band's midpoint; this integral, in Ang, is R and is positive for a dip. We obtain 0.2 Ang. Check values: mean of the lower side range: 23.7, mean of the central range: 23.4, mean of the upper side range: 23.3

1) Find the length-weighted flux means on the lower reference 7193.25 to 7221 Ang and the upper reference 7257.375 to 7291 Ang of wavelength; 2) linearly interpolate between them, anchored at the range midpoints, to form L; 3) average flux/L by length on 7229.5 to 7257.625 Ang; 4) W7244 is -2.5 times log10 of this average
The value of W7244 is -0.01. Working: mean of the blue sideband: 23.6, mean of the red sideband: 23.3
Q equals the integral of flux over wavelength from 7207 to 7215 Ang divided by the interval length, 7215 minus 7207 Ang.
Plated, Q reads 23.5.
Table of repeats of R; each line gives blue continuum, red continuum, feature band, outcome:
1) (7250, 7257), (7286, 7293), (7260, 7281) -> 0.14 Ang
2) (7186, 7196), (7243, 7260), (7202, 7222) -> 0.12 Ang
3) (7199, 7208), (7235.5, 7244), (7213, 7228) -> -0.27 Ang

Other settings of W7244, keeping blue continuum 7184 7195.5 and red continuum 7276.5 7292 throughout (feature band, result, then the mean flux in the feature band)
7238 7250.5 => 0.013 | 23.2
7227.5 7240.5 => -0.015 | 23.8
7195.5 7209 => 0.002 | 23.4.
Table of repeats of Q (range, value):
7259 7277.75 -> 23.2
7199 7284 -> 23.5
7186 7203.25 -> 23.5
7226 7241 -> 23.7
